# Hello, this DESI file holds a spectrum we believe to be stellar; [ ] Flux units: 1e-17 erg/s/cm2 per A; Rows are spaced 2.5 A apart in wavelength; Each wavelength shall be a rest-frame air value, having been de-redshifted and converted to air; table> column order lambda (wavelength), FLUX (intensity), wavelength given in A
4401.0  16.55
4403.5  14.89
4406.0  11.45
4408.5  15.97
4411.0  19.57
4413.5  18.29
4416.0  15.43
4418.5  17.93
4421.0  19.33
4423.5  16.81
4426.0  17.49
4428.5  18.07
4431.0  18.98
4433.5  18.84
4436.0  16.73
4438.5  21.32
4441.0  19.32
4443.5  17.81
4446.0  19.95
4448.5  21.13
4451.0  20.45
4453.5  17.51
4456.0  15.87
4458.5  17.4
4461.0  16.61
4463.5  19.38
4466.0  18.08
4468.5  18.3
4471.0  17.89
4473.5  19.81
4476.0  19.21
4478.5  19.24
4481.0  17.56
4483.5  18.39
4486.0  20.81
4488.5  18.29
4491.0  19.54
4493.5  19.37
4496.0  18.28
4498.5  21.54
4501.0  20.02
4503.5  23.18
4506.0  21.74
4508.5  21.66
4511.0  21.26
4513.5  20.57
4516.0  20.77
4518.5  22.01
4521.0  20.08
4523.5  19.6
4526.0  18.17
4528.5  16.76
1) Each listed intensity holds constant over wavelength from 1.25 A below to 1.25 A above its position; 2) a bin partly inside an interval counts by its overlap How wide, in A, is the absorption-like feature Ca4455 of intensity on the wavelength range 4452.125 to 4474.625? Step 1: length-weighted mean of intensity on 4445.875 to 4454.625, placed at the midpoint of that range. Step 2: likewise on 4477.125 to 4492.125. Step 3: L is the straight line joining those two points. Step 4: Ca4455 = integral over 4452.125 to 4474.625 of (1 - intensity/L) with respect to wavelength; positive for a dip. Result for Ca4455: 1.8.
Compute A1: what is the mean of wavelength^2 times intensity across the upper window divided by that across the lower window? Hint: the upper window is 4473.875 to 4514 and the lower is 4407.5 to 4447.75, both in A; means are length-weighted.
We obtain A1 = 1.1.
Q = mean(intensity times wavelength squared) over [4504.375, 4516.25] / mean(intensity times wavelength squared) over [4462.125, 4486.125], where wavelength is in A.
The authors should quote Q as 1.2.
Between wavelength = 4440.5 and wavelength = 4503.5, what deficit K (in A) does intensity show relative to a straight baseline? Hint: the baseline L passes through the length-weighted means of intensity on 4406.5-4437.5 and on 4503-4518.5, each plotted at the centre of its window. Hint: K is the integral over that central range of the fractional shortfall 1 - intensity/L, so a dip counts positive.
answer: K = 2.72 A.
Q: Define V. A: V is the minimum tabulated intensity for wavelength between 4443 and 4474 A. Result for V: 15.87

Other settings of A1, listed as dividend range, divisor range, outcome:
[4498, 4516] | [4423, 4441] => 1.20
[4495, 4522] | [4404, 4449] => 1.22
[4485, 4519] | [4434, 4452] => 1.09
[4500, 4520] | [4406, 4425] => 1.30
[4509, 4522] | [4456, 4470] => 1.21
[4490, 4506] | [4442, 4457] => 1.11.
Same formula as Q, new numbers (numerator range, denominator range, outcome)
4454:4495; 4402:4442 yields 1.08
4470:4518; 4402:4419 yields 1.29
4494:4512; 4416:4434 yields 1.21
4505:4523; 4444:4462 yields 1.18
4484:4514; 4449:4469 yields 1.15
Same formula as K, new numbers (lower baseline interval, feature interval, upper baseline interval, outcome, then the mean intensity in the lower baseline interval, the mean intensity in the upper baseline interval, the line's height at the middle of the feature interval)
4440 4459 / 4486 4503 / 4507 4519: 0.6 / 18.7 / 21.2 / 20.5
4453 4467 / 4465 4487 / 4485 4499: -0.4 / 17.5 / 19.5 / 18.5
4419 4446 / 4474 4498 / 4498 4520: 1.7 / 18.5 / 21.4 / 20.5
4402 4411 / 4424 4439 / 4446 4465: -1.5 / 14.9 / 18.4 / 16.7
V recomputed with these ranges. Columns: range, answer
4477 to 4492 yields 17.56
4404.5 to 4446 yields 11.45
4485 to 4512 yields 18.28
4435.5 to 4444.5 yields 16.73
